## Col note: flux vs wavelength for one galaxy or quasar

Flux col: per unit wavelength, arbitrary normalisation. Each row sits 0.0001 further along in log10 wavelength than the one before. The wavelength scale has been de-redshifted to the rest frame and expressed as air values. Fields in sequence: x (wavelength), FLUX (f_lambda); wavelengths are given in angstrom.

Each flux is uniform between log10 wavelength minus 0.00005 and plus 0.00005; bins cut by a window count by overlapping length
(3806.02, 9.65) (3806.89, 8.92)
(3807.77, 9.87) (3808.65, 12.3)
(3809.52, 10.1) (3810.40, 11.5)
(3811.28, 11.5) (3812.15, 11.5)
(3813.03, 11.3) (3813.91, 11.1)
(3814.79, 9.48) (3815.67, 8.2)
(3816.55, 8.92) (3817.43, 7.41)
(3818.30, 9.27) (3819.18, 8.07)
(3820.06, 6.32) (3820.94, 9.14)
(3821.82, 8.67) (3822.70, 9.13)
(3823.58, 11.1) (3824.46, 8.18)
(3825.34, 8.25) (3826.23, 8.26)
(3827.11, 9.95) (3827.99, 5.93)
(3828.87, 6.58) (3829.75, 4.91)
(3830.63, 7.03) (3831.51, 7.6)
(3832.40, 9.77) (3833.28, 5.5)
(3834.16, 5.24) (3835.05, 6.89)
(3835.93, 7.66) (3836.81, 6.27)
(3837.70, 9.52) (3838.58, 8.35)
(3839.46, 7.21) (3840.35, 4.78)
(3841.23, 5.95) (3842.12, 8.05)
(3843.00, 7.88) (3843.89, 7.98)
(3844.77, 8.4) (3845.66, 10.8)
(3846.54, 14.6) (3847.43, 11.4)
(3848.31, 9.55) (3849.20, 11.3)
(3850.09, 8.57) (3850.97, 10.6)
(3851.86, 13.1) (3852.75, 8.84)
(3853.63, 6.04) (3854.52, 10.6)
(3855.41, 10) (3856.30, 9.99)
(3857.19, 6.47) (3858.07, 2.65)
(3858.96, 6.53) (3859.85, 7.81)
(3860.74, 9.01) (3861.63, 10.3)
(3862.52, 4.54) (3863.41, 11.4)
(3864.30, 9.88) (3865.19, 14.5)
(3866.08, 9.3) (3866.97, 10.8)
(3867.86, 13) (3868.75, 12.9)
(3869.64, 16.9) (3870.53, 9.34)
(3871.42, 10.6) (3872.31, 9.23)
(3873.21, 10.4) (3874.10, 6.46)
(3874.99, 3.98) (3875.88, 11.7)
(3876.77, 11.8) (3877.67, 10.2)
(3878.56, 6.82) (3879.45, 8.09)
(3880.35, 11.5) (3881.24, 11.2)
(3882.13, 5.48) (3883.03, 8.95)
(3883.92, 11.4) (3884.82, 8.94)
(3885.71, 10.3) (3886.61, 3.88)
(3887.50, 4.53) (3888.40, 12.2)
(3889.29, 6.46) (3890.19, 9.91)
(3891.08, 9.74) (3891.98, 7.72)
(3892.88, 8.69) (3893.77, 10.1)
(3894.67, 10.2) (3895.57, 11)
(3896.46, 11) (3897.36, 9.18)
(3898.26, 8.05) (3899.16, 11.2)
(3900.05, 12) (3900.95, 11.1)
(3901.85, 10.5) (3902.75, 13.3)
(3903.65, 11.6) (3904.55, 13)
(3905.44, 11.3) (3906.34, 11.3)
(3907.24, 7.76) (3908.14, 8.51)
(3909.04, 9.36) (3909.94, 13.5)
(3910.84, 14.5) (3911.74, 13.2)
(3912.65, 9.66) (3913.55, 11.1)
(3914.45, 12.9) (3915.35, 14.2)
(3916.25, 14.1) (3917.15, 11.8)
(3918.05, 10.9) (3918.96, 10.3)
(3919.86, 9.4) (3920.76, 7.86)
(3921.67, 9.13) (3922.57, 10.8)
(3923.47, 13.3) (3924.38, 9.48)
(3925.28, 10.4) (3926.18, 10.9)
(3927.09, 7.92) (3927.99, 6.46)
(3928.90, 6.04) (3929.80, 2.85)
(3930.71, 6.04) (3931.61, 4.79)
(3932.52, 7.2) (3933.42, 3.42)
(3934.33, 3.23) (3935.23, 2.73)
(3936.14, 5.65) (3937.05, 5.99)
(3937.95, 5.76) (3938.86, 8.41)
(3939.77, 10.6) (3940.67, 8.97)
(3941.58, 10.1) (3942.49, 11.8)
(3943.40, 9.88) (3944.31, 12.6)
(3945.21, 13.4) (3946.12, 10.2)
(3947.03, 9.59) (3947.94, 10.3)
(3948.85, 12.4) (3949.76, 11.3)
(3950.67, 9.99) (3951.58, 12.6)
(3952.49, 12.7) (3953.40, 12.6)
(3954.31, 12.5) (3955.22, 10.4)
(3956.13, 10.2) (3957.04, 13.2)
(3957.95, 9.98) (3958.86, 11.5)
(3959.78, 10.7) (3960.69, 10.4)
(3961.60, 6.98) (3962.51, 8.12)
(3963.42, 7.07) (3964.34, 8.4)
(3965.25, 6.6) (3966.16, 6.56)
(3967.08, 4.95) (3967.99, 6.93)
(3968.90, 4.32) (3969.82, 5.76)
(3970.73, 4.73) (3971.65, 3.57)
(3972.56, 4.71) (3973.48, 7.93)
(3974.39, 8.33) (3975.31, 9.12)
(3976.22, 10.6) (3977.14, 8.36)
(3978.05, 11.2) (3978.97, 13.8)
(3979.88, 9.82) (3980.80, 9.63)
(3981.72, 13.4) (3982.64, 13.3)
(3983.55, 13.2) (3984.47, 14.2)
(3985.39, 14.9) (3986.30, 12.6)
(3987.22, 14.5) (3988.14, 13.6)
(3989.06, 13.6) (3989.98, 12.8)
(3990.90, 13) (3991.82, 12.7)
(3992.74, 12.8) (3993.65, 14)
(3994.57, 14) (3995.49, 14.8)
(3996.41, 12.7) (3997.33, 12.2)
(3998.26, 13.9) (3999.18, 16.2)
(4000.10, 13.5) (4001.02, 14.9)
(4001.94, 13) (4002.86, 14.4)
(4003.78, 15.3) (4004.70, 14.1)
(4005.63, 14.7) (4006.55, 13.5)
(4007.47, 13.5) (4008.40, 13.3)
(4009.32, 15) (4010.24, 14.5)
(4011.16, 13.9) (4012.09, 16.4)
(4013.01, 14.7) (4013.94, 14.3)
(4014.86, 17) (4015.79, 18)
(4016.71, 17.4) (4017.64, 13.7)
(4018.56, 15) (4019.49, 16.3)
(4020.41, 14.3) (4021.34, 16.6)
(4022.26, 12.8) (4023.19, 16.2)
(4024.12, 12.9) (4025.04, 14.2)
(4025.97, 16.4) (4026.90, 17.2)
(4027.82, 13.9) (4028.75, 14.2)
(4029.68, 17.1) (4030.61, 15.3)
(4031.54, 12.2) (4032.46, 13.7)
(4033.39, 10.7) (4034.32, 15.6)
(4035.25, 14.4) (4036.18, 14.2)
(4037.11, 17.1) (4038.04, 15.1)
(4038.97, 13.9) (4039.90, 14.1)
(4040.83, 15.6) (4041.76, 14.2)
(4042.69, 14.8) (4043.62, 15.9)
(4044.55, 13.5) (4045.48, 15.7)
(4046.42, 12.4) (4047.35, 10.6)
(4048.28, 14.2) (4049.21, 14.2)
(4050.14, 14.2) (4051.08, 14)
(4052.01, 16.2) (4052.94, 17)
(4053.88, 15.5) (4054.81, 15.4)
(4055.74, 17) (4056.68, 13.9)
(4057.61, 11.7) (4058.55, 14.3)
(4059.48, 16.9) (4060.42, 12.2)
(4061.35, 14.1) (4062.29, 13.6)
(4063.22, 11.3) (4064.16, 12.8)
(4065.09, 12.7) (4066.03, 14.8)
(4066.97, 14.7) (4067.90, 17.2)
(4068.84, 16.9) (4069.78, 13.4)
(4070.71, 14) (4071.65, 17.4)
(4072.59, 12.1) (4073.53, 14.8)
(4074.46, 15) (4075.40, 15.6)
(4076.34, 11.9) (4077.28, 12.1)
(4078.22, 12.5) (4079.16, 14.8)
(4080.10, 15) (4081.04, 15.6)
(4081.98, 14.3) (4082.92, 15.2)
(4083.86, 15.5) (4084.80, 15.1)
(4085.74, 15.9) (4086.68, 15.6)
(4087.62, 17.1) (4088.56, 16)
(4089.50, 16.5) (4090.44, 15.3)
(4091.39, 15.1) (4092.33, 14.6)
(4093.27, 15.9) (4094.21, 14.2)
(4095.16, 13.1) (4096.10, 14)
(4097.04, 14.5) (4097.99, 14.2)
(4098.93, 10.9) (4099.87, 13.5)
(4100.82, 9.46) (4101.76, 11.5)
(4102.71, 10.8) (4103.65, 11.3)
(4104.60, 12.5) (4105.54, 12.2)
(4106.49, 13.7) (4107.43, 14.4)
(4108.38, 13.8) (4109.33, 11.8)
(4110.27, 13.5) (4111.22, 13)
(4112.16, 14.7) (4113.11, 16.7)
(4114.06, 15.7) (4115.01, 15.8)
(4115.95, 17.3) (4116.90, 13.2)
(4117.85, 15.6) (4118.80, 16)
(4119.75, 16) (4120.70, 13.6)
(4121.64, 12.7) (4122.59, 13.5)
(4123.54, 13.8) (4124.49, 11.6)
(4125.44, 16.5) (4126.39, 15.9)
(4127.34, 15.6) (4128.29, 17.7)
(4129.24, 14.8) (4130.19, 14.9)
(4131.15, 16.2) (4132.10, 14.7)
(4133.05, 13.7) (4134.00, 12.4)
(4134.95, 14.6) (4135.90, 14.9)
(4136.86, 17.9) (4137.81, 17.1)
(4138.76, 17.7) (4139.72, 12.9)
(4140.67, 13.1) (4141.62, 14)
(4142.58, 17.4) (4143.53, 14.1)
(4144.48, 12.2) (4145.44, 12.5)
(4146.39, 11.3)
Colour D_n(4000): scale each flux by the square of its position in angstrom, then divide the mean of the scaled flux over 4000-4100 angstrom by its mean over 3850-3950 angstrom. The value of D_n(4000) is 1.65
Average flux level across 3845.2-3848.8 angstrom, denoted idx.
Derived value 11.6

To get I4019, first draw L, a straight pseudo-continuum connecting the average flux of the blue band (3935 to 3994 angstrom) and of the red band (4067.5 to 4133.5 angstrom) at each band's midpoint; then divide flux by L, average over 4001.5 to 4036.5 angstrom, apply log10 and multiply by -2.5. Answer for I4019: -0.24 mag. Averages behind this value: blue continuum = 10.1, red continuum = 14.4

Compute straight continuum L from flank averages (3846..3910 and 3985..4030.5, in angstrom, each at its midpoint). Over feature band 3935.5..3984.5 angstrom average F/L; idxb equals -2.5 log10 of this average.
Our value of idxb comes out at 0.32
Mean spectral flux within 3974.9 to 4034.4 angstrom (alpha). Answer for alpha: 13.9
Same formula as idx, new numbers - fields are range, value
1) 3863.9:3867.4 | 11.1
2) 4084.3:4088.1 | 15.9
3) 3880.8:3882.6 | 8.32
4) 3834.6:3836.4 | 7.25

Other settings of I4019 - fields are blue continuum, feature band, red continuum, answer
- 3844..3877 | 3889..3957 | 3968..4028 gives 0.14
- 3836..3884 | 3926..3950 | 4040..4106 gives 0.35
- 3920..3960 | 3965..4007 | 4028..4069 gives 0.01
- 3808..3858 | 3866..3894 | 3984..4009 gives 0.08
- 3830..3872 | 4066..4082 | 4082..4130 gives -0.07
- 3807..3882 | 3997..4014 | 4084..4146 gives -0.17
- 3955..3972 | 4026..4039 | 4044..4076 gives -0.17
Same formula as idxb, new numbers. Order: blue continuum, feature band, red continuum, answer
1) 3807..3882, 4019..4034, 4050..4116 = -0.13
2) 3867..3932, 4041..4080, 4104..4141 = -0.08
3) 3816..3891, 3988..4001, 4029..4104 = -0.10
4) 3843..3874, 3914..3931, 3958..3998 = 0.04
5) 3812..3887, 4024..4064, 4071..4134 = -0.11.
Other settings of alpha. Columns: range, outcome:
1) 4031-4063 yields 14.3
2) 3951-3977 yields 8.62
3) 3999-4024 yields 14.9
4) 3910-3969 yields 9.41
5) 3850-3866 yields 8.95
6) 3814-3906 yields 9.11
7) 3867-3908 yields 9.89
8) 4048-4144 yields 14.5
